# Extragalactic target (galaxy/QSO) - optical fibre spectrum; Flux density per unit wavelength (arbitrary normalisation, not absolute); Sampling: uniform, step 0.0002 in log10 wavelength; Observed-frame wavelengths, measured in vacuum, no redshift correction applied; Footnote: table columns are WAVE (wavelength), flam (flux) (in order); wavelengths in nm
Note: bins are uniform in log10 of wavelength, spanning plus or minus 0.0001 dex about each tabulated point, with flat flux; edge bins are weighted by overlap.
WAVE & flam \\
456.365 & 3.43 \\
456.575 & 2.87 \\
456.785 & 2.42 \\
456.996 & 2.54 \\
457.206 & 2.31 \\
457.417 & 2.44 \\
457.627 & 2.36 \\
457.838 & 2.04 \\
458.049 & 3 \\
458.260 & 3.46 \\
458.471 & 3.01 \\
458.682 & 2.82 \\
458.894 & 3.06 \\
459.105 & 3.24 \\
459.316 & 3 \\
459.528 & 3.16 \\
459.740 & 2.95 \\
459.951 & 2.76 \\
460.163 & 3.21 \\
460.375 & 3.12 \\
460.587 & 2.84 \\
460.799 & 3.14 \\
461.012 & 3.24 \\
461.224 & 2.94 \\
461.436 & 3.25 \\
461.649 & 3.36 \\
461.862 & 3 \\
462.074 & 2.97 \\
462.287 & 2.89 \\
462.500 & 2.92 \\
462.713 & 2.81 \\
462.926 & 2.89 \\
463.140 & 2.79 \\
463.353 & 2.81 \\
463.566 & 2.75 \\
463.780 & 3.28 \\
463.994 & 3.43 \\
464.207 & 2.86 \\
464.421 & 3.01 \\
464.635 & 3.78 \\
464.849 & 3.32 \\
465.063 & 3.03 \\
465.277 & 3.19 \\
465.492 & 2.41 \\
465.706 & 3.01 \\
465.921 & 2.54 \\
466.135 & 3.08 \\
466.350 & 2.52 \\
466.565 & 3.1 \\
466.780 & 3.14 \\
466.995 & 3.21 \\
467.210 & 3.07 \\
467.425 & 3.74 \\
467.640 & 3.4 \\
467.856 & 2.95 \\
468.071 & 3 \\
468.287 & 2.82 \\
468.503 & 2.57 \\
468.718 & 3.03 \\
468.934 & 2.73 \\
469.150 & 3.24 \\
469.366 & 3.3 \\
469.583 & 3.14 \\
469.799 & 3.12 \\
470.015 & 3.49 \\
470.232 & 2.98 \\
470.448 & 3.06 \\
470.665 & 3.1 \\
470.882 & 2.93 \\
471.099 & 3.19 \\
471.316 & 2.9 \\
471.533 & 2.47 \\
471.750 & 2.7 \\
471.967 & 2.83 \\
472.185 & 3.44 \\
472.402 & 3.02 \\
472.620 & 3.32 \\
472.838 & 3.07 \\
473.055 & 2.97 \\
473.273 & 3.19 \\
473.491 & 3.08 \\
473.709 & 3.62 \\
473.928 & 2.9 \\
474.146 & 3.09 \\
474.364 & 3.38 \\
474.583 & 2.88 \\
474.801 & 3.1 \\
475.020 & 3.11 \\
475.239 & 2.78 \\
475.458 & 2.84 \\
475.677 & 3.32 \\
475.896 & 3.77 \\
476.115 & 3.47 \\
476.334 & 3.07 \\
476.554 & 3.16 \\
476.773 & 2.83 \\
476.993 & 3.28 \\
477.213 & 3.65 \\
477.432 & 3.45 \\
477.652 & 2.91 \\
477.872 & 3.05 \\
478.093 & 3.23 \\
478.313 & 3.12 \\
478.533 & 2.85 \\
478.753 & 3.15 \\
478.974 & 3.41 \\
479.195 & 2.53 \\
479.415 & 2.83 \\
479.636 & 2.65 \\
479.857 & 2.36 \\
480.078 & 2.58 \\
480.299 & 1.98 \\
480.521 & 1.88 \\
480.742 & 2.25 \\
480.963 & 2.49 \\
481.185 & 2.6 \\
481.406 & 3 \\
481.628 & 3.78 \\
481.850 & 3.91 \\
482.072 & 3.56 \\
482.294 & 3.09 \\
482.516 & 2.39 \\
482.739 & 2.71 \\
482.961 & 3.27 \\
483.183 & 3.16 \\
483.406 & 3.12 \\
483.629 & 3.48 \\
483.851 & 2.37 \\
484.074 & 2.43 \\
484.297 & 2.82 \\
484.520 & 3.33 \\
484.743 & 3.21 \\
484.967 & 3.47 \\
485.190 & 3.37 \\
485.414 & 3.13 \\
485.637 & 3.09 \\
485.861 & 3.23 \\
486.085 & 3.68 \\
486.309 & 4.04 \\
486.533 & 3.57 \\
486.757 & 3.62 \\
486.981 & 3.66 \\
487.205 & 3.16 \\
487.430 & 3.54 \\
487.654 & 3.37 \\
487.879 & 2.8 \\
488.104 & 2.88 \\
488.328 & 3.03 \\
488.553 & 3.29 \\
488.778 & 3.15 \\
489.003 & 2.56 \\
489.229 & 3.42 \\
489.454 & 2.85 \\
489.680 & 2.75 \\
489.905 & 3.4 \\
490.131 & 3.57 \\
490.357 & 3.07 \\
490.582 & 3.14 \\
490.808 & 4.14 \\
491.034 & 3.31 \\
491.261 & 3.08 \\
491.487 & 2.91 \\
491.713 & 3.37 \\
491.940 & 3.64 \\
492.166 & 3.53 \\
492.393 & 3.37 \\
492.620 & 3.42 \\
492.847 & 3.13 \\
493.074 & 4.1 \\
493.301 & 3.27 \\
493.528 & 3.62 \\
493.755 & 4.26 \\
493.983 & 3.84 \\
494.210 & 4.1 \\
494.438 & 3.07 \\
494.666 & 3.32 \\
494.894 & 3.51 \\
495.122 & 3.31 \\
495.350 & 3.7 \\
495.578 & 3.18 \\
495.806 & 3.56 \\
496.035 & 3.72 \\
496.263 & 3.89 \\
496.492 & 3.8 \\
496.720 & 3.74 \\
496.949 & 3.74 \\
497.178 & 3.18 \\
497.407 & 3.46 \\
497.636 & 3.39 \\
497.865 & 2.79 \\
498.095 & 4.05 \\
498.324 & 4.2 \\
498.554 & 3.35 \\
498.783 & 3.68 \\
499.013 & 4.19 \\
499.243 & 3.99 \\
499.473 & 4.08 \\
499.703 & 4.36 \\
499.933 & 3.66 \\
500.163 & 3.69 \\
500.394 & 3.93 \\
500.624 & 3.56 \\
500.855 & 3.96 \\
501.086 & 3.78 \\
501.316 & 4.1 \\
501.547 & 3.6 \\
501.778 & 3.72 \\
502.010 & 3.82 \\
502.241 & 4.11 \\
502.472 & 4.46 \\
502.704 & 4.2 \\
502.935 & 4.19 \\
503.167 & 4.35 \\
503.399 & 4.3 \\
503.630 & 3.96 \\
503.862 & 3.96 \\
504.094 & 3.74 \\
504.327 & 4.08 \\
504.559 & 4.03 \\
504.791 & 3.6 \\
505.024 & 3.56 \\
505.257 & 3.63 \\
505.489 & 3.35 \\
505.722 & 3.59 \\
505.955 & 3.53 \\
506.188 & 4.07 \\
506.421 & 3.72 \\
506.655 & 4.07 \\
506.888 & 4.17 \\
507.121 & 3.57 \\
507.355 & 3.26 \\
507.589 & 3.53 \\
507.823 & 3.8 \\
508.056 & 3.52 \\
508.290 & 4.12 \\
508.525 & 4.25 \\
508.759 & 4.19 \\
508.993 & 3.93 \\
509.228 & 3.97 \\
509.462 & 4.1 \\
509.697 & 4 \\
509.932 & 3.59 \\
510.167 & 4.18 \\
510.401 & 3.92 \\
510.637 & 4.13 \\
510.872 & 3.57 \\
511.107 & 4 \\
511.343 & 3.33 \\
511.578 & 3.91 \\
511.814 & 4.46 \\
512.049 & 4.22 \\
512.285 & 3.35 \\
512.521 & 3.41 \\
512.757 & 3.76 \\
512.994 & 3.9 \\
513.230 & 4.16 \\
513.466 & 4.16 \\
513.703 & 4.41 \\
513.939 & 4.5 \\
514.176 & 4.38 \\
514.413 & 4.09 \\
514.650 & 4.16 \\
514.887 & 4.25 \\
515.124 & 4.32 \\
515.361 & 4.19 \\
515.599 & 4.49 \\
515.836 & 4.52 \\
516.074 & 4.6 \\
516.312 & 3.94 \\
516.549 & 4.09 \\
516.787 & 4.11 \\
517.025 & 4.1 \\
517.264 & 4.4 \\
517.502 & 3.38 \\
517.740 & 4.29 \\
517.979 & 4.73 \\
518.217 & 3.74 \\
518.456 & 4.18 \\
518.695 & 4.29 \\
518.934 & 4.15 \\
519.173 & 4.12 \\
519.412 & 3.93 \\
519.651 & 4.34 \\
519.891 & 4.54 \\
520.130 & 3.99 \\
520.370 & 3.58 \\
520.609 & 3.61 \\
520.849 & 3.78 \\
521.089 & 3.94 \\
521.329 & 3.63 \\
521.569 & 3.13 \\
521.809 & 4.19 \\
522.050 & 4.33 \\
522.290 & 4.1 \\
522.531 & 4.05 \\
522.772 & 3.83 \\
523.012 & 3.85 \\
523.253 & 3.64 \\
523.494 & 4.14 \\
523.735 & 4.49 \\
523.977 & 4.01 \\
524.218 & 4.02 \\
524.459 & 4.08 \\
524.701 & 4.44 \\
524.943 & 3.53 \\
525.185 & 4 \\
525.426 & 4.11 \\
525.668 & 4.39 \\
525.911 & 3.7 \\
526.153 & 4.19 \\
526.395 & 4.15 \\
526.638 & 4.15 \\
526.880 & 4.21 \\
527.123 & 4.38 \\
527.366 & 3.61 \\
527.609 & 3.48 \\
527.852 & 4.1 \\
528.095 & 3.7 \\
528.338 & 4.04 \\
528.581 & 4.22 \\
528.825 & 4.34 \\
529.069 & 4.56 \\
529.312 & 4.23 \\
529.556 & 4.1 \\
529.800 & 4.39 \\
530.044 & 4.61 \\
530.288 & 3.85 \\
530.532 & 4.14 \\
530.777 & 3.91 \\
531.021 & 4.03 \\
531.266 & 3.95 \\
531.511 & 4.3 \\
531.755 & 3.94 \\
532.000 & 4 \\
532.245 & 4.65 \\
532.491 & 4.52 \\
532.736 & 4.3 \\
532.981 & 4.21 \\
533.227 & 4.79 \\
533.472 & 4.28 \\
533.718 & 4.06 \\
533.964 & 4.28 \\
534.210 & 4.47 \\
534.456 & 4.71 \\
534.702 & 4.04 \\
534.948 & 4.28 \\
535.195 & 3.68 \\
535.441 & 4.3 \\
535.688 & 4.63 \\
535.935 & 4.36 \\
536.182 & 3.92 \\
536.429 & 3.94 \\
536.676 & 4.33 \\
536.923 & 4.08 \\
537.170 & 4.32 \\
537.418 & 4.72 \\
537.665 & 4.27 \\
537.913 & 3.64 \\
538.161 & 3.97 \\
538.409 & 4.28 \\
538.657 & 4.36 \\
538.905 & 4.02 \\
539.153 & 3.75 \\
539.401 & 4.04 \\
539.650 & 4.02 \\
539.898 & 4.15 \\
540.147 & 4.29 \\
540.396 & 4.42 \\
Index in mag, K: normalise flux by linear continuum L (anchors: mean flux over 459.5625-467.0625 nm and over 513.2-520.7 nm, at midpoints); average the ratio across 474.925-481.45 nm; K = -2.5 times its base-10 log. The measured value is 0.14 mag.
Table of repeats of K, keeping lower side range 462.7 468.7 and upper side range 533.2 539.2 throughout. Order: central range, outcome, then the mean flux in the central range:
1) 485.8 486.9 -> -0.09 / 3.65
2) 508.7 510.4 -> -0.06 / 3.98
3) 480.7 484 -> 0.10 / 3.02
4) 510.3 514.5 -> -0.05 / 3.98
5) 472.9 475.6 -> 0.03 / 3.08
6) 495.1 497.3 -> -0.02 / 3.59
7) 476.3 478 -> 0.01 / 3.18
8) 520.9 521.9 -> 0.07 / 3.71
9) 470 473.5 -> 0.03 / 3.03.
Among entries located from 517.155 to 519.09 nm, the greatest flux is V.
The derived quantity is 4.73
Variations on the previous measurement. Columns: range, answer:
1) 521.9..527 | 4.49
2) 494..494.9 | 4.1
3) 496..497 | 3.89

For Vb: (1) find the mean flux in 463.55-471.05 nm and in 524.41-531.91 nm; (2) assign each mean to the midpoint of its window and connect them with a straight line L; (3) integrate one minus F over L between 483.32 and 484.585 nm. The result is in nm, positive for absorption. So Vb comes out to 0.17 nm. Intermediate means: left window 3.07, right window 4.09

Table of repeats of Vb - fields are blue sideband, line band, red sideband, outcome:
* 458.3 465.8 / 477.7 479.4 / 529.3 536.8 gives 0.146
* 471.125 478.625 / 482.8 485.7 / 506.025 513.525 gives 0.202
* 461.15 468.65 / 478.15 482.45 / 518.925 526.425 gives 0.577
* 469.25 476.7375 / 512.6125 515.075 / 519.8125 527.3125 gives -0.221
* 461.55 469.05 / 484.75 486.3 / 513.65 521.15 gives 0.040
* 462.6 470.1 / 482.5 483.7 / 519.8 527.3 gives 0.097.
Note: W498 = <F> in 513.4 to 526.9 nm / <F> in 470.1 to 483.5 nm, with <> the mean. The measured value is 1.4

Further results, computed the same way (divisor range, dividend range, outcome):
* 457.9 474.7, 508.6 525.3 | 1.33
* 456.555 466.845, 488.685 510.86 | 1.26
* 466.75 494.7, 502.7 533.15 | 1.28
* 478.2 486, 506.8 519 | 1.37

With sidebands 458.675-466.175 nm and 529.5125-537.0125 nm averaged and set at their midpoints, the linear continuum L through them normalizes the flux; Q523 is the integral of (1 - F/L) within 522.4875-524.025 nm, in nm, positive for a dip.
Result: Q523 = 0.02 nm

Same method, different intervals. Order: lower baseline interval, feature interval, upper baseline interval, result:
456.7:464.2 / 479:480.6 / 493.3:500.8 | 0.413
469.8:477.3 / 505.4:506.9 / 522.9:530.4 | -0.022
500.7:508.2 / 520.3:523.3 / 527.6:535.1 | 0.191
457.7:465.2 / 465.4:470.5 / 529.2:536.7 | 0.181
